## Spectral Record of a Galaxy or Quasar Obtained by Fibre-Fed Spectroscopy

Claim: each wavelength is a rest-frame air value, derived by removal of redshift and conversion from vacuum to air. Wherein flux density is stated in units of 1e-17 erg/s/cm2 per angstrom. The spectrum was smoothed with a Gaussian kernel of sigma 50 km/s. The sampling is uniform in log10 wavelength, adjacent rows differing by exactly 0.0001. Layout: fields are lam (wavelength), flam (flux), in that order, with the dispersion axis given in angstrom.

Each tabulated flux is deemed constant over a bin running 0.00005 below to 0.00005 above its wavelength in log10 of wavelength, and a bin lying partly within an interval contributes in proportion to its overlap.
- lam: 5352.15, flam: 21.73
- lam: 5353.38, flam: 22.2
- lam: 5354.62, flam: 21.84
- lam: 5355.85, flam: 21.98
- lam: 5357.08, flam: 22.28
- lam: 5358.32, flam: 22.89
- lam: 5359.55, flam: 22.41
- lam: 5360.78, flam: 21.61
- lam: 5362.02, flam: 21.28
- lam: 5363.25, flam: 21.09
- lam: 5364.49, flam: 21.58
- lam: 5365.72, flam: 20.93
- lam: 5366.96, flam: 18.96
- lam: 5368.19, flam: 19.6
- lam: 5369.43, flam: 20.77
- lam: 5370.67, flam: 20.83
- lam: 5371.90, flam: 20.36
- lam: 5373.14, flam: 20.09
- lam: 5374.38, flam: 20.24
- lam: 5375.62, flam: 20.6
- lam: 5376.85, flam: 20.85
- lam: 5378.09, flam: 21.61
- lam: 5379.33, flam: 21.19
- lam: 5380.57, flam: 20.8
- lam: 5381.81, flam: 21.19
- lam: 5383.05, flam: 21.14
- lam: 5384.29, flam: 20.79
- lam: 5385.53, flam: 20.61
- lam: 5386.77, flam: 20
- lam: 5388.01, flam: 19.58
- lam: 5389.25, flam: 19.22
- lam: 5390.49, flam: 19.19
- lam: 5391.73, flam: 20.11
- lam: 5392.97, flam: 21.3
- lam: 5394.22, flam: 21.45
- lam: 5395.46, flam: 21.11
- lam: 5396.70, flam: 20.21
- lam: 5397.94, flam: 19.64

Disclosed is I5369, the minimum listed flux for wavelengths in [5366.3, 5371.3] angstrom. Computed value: 18.96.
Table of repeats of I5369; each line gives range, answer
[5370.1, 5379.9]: 20.09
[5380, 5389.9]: 19.22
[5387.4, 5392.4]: 19.19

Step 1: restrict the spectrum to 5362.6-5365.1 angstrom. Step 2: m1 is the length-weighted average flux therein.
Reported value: 21.3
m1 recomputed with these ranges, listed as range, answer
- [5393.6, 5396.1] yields 21.3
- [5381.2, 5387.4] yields 20.7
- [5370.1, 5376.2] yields 20.4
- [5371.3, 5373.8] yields 20.2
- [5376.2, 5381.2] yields 21.1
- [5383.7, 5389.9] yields 20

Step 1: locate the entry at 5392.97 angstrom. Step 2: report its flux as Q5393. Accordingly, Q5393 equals 21.3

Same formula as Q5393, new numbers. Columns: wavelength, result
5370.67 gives 20.83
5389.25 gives 19.22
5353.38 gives 22.2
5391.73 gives 20.11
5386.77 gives 20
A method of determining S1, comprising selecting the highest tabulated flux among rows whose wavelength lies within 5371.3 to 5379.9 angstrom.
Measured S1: 21.61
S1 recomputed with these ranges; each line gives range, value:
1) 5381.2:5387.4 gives 21.19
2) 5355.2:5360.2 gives 22.89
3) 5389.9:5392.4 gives 20.11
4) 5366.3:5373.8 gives 20.83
